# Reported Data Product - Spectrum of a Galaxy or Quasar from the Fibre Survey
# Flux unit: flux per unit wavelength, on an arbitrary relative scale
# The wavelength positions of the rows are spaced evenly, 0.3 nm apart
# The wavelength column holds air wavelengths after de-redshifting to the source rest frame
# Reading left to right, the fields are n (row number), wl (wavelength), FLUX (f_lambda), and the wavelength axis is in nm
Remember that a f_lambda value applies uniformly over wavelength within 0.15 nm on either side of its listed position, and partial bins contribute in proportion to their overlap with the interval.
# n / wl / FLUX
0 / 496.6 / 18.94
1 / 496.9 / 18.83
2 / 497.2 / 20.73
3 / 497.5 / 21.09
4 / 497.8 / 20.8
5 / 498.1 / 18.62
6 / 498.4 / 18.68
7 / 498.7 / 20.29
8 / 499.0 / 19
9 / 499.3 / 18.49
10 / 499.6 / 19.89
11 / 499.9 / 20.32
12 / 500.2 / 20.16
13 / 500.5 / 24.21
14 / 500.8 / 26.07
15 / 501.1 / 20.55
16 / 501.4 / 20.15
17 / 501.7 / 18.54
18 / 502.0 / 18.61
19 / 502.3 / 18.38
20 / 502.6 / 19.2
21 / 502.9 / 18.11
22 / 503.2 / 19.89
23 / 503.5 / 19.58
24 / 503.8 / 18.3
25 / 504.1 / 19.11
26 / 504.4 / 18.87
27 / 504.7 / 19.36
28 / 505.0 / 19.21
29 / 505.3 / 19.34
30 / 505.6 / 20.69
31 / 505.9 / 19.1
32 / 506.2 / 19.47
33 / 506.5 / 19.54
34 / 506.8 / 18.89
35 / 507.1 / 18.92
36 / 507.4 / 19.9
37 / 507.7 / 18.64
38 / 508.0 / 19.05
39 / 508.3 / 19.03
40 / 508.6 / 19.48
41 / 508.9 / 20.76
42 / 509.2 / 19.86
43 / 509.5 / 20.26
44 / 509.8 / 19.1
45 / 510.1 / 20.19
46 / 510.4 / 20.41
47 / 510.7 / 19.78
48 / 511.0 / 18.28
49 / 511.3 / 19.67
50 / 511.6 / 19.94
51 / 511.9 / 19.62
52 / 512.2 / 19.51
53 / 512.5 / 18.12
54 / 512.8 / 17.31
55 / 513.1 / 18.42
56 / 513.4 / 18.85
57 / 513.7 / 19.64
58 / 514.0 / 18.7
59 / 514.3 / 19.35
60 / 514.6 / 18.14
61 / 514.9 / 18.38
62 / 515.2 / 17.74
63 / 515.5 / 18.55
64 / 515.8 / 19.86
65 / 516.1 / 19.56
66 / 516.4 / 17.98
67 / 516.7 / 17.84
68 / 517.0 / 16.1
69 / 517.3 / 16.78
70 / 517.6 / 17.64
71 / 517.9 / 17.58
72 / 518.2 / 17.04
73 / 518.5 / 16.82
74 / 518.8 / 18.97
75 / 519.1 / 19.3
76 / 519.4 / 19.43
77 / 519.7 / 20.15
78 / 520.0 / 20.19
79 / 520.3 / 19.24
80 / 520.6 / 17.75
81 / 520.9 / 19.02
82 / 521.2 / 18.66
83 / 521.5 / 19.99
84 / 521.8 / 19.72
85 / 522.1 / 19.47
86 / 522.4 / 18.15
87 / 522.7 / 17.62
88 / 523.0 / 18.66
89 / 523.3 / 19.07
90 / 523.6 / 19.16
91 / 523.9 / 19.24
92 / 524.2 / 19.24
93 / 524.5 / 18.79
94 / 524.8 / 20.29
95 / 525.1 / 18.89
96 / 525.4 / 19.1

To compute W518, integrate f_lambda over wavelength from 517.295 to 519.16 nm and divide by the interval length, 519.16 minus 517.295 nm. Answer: 17.7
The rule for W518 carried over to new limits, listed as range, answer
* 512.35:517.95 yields 18.3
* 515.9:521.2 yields 18.3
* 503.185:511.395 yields 19.4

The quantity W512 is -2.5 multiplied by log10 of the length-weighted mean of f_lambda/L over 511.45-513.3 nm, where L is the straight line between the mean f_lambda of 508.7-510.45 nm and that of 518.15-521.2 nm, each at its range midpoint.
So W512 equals 0.05 mag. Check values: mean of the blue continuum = 20.1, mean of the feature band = 18.8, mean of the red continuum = 18.8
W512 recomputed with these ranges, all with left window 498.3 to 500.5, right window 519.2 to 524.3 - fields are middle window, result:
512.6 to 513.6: 0.066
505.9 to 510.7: 0.001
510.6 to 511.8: 0.003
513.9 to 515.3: 0.050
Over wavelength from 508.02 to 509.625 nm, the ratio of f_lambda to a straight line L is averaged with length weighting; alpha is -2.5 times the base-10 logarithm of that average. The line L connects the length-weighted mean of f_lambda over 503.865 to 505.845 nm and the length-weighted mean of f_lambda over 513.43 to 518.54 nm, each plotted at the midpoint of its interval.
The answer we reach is -0.05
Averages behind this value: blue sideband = 19.4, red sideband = 18.1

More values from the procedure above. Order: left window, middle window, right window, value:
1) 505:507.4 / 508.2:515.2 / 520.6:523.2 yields 0.001 mag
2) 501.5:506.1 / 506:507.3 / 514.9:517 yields -0.017 mag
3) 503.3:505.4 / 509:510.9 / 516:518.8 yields -0.084 mag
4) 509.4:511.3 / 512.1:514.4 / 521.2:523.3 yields 0.044 mag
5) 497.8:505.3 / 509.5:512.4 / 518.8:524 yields -0.010 mag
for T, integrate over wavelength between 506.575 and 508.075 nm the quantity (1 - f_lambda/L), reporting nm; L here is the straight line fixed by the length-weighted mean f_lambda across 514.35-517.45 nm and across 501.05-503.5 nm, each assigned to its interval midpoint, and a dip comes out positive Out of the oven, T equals -0.03 nm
